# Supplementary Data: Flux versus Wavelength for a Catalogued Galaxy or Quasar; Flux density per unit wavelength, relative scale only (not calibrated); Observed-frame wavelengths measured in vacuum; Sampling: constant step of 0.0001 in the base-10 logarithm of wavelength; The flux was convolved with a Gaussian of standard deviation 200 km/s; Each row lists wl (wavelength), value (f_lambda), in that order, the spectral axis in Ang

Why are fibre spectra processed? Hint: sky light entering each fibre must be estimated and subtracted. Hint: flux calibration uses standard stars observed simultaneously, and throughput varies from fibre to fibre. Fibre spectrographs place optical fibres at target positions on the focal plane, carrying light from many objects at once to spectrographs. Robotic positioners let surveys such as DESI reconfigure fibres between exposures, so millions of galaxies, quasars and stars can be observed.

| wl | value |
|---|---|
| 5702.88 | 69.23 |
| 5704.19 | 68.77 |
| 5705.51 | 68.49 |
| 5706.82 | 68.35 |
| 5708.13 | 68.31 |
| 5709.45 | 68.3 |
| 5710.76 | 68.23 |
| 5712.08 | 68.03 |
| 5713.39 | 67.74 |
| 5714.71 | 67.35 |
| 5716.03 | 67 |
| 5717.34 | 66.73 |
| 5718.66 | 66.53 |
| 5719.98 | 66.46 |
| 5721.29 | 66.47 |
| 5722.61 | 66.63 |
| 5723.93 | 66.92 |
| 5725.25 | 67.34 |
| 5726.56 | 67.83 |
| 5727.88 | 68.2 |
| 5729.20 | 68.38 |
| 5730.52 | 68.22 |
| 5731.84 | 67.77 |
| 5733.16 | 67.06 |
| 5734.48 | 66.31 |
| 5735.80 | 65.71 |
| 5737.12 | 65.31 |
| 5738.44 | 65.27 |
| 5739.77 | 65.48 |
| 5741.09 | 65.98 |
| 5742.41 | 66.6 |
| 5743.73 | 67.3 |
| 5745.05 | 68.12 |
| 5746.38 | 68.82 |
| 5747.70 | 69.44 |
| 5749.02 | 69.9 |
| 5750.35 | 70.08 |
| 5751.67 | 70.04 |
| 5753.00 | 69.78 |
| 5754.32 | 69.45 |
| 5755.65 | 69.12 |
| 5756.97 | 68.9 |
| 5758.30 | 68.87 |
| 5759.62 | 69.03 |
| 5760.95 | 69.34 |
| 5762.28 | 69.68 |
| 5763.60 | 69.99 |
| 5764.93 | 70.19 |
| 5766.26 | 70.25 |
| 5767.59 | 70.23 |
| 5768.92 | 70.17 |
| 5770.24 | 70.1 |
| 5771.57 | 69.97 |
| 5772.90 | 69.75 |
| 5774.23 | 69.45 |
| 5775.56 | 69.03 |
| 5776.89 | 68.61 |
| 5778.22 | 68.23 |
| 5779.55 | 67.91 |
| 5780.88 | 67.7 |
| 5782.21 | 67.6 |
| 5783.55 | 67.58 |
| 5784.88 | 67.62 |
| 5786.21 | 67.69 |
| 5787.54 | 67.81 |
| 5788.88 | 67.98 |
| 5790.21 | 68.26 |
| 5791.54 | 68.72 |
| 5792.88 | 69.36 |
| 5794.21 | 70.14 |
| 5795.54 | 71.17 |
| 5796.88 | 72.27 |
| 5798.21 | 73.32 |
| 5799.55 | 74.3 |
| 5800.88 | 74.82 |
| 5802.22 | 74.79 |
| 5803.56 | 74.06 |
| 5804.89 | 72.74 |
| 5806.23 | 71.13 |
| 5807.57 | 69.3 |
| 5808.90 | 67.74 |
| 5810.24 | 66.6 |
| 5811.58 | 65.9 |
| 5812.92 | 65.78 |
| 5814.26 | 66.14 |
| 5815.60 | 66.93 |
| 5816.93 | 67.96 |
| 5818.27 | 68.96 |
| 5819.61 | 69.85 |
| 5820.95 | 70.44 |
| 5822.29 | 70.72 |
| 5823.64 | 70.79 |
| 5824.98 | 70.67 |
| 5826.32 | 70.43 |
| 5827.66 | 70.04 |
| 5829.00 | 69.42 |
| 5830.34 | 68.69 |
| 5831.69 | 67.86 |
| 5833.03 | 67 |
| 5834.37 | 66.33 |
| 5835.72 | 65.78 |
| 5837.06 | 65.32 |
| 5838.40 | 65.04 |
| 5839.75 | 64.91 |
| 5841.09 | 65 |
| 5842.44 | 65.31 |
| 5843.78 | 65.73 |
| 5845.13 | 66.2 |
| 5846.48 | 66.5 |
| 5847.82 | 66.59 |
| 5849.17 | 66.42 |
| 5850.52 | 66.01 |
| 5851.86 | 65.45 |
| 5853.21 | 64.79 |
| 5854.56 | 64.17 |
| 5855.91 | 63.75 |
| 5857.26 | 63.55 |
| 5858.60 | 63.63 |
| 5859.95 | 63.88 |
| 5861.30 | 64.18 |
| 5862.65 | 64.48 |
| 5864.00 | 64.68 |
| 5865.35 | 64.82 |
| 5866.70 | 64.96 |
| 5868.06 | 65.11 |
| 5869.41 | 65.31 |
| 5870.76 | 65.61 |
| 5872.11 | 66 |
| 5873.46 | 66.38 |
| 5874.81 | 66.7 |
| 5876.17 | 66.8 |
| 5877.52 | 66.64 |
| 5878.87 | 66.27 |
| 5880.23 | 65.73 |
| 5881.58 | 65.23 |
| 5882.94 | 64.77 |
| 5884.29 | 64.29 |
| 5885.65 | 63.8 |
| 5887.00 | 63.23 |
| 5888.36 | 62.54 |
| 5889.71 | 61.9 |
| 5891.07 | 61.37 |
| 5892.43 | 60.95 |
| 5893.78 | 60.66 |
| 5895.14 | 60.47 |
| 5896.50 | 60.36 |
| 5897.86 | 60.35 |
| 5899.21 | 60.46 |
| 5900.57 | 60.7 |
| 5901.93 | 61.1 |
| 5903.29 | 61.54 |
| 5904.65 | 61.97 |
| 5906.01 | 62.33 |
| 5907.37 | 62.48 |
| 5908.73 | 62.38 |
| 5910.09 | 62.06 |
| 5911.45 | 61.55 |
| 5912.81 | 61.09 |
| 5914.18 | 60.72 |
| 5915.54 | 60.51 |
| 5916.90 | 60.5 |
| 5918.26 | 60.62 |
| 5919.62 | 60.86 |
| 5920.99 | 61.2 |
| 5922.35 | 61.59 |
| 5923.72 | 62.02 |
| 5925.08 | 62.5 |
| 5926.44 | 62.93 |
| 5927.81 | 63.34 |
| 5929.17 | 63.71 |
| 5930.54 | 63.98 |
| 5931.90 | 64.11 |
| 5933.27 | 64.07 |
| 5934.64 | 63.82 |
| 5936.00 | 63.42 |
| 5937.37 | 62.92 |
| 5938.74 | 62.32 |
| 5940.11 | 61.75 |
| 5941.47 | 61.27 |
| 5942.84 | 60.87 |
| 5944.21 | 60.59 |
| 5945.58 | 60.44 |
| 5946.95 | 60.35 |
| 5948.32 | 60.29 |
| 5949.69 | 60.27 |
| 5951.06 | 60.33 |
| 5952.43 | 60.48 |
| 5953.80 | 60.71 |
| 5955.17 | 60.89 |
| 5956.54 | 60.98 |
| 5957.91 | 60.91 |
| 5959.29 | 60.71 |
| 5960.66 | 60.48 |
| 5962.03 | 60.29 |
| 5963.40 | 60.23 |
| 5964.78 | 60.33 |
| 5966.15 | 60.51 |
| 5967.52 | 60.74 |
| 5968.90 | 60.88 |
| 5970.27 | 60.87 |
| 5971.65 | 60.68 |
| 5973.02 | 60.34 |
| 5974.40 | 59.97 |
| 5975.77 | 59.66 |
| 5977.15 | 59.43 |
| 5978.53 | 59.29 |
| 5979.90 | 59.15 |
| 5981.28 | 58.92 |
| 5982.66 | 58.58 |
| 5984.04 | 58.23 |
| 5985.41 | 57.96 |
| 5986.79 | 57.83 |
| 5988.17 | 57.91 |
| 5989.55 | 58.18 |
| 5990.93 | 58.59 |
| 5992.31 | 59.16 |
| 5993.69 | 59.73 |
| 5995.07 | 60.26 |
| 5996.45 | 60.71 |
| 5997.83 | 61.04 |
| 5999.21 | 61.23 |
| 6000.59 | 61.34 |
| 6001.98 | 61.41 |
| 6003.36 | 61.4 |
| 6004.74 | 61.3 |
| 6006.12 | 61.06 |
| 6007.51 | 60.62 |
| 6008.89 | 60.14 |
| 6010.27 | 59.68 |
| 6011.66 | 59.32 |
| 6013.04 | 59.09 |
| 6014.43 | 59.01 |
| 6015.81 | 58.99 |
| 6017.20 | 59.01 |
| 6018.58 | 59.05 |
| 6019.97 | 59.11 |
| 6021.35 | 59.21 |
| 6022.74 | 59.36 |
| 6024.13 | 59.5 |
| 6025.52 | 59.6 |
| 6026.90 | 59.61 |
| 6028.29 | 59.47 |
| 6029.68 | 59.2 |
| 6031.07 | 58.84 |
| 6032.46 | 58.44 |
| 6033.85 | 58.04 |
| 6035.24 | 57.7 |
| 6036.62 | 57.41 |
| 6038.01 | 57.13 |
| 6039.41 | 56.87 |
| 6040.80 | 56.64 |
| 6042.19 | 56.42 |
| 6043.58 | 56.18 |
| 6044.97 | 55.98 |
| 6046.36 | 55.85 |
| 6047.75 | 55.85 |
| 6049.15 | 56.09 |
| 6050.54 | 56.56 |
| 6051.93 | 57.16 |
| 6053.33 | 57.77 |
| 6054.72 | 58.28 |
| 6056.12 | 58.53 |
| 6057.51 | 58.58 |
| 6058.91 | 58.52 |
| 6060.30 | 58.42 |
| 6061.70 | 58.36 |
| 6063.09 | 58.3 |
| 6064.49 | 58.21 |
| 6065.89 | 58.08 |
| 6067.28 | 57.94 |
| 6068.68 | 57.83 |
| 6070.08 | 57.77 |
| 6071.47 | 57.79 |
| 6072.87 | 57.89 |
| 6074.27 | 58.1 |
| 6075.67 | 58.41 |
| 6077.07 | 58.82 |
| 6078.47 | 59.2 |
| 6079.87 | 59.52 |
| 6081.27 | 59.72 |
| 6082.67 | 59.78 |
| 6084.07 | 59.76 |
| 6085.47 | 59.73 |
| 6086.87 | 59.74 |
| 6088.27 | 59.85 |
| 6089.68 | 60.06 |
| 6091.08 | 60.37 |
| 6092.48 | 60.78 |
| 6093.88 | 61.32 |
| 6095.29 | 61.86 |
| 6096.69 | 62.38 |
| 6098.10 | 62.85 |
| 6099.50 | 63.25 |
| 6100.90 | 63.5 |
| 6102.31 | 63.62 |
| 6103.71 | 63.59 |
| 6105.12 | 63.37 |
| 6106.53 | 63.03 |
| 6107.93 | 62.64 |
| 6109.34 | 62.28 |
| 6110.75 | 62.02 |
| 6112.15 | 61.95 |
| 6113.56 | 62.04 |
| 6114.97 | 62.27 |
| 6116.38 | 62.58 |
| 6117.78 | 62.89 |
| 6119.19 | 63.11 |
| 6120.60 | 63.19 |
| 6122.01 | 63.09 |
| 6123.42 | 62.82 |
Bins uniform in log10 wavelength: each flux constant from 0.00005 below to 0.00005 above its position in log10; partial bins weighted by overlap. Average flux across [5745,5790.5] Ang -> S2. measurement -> 69.1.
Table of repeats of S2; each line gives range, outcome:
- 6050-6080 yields 58.2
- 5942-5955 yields 60.5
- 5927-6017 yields 60.6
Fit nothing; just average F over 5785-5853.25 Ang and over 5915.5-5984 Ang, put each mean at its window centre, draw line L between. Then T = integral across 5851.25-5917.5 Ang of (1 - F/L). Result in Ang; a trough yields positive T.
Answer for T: 1.6 Ang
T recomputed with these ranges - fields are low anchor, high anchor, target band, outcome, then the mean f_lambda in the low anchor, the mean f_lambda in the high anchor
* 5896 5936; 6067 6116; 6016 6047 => 1.5 Ang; 61.9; 60.7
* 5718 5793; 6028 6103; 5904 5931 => 0.6 Ang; 68.2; 58.8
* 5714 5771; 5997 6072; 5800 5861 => -2.2 Ang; 68.1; 58.6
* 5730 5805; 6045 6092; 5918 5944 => 0.3 Ang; 69.2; 58.4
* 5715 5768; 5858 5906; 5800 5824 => -1.4 Ang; 68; 63.6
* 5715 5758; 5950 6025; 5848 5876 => -0.6 Ang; 67.6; 59.9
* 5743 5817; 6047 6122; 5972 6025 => 2.7 Ang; 69.4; 60.1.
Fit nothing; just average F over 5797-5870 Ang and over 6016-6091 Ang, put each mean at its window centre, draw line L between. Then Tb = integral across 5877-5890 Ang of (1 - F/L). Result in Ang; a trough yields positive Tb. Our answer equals 0.2 Ang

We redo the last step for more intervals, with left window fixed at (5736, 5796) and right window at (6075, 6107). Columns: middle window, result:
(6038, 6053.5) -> 1.4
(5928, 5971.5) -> 2.0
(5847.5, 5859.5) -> 0.3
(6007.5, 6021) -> 0.8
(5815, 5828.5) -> -0.5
